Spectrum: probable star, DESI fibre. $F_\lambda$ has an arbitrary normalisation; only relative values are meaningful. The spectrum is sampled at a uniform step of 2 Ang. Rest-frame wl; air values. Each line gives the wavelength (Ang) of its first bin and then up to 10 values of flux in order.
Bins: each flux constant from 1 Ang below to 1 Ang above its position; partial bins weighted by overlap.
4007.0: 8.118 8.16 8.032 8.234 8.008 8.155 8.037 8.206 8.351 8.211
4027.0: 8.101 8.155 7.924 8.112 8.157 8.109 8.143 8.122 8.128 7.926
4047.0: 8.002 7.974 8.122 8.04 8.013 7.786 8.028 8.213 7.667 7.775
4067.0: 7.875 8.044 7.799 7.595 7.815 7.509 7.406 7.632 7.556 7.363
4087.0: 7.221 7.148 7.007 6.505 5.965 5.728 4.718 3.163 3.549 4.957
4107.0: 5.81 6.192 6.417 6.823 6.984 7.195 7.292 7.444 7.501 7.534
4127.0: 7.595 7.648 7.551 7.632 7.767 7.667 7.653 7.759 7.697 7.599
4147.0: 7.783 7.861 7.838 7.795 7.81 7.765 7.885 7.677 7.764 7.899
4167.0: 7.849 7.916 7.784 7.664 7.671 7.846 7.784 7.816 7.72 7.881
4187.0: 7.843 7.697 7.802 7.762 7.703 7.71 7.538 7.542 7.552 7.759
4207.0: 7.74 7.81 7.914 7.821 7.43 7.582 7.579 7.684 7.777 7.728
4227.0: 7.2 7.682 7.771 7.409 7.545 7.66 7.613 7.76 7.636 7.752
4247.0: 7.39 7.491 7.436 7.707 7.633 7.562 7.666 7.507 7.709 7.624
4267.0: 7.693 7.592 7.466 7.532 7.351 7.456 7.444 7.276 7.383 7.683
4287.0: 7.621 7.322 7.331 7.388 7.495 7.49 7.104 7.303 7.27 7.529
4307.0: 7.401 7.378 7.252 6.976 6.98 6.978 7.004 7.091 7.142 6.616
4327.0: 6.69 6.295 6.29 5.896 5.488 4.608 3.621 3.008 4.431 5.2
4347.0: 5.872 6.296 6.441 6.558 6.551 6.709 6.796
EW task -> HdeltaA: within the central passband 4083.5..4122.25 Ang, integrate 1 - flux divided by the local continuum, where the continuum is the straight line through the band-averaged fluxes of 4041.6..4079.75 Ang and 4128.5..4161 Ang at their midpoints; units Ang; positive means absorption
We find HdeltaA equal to 7.9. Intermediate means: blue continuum 7.89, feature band 6.21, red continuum 7.73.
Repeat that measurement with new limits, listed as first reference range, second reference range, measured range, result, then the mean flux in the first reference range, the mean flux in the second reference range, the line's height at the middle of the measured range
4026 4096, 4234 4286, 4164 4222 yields -0.9 Ang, 7.74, 7.56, 7.62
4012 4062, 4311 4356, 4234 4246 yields -1.8 Ang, 8.09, 6.03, 6.68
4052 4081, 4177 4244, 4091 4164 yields 7.5 Ang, 7.82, 7.68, 7.76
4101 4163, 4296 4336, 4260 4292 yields -2.5 Ang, 7.17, 6.91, 6.96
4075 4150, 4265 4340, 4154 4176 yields -2.7 Ang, 6.9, 6.99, 6.93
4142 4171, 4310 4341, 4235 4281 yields -4.8 Ang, 7.8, 6.22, 6.85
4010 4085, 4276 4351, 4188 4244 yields -4.2 Ang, 7.96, 6.64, 7.12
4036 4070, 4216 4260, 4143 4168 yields 0.0 Ang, 8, 7.6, 7.78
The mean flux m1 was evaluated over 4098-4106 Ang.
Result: 4.1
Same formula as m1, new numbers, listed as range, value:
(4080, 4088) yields 7.44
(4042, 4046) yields 8.03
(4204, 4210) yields 7.77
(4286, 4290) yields 7.47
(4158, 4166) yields 7.81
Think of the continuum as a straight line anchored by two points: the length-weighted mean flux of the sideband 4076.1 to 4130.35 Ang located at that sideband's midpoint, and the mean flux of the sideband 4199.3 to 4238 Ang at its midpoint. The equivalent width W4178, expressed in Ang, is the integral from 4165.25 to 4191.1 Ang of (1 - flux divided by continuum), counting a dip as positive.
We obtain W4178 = -1.9 Ang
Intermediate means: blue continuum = 6.59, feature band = 7.79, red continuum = 7.64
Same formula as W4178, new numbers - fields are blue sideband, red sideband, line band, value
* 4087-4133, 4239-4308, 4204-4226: -1.8 Ang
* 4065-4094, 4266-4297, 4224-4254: -0.5 Ang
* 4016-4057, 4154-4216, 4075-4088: 0.8 Ang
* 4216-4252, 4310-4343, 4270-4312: -4.8 Ang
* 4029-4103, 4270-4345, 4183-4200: -1.6 Ang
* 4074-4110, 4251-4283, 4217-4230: -0.7 Ang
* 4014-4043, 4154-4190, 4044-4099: 3.7 Ang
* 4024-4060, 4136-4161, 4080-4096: 1.8 Ang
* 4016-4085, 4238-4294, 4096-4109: 5.1 Ang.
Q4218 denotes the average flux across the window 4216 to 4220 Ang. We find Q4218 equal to 7.58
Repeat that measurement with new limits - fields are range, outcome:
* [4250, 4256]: 7.59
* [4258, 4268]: 7.64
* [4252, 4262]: 7.62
